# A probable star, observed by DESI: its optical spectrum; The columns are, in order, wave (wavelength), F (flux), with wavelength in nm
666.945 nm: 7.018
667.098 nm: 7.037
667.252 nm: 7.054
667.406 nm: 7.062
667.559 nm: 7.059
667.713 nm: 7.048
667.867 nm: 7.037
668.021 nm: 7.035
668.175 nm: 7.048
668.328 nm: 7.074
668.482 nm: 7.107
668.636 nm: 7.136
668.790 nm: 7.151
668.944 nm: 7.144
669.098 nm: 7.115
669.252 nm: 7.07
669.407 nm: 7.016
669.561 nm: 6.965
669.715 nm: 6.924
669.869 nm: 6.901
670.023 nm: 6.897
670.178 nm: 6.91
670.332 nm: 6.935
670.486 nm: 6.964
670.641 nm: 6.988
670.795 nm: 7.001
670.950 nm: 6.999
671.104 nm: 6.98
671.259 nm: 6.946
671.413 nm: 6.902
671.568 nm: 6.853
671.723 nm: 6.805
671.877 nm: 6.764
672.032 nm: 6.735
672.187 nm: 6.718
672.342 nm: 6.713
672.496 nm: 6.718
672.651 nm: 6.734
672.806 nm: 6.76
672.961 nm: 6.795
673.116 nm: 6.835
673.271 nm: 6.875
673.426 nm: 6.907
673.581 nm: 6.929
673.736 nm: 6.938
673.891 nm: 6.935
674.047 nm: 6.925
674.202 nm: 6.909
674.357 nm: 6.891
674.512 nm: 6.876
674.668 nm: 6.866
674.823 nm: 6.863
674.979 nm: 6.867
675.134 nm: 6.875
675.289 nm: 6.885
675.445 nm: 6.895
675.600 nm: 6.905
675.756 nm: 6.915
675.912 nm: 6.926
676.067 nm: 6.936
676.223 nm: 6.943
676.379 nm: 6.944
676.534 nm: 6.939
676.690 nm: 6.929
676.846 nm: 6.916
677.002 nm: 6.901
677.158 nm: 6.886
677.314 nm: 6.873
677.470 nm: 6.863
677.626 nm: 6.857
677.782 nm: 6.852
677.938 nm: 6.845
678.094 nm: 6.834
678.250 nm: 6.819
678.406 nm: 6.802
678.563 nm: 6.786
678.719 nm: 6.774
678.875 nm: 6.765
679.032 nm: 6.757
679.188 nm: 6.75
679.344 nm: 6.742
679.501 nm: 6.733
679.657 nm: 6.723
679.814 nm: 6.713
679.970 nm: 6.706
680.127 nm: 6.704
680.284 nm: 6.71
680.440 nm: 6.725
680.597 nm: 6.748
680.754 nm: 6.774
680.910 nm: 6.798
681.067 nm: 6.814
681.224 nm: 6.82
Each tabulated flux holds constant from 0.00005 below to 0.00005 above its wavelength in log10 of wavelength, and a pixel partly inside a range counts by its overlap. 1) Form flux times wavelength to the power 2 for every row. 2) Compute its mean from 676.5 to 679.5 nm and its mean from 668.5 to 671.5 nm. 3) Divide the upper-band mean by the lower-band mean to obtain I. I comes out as 1.00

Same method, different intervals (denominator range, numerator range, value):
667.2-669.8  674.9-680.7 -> 0.99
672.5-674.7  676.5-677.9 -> 1.01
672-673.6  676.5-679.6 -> 1.02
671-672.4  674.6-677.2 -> 1.02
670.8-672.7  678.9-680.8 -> 1.01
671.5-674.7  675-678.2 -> 1.02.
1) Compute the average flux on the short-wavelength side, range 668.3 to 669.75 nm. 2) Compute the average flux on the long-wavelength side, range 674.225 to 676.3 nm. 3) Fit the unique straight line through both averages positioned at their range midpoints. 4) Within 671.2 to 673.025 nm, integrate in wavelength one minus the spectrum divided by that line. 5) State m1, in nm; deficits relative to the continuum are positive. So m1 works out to 0.05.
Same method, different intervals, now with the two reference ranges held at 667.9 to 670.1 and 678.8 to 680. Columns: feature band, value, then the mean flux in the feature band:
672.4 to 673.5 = 0.02 nm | 6.8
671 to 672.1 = 0.02 nm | 6.86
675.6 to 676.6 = -0.01 nm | 6.93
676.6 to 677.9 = -0.02 nm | 6.88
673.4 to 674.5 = 0.00 nm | 6.92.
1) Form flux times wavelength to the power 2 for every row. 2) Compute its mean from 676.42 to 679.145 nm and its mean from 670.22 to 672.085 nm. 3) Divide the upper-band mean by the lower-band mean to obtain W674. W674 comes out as 1.01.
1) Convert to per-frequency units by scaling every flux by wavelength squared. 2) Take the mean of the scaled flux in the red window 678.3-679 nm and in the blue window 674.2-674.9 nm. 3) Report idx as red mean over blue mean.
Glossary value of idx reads 1.0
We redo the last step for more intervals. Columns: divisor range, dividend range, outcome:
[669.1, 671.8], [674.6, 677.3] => 1.01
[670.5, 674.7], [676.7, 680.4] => 1.01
